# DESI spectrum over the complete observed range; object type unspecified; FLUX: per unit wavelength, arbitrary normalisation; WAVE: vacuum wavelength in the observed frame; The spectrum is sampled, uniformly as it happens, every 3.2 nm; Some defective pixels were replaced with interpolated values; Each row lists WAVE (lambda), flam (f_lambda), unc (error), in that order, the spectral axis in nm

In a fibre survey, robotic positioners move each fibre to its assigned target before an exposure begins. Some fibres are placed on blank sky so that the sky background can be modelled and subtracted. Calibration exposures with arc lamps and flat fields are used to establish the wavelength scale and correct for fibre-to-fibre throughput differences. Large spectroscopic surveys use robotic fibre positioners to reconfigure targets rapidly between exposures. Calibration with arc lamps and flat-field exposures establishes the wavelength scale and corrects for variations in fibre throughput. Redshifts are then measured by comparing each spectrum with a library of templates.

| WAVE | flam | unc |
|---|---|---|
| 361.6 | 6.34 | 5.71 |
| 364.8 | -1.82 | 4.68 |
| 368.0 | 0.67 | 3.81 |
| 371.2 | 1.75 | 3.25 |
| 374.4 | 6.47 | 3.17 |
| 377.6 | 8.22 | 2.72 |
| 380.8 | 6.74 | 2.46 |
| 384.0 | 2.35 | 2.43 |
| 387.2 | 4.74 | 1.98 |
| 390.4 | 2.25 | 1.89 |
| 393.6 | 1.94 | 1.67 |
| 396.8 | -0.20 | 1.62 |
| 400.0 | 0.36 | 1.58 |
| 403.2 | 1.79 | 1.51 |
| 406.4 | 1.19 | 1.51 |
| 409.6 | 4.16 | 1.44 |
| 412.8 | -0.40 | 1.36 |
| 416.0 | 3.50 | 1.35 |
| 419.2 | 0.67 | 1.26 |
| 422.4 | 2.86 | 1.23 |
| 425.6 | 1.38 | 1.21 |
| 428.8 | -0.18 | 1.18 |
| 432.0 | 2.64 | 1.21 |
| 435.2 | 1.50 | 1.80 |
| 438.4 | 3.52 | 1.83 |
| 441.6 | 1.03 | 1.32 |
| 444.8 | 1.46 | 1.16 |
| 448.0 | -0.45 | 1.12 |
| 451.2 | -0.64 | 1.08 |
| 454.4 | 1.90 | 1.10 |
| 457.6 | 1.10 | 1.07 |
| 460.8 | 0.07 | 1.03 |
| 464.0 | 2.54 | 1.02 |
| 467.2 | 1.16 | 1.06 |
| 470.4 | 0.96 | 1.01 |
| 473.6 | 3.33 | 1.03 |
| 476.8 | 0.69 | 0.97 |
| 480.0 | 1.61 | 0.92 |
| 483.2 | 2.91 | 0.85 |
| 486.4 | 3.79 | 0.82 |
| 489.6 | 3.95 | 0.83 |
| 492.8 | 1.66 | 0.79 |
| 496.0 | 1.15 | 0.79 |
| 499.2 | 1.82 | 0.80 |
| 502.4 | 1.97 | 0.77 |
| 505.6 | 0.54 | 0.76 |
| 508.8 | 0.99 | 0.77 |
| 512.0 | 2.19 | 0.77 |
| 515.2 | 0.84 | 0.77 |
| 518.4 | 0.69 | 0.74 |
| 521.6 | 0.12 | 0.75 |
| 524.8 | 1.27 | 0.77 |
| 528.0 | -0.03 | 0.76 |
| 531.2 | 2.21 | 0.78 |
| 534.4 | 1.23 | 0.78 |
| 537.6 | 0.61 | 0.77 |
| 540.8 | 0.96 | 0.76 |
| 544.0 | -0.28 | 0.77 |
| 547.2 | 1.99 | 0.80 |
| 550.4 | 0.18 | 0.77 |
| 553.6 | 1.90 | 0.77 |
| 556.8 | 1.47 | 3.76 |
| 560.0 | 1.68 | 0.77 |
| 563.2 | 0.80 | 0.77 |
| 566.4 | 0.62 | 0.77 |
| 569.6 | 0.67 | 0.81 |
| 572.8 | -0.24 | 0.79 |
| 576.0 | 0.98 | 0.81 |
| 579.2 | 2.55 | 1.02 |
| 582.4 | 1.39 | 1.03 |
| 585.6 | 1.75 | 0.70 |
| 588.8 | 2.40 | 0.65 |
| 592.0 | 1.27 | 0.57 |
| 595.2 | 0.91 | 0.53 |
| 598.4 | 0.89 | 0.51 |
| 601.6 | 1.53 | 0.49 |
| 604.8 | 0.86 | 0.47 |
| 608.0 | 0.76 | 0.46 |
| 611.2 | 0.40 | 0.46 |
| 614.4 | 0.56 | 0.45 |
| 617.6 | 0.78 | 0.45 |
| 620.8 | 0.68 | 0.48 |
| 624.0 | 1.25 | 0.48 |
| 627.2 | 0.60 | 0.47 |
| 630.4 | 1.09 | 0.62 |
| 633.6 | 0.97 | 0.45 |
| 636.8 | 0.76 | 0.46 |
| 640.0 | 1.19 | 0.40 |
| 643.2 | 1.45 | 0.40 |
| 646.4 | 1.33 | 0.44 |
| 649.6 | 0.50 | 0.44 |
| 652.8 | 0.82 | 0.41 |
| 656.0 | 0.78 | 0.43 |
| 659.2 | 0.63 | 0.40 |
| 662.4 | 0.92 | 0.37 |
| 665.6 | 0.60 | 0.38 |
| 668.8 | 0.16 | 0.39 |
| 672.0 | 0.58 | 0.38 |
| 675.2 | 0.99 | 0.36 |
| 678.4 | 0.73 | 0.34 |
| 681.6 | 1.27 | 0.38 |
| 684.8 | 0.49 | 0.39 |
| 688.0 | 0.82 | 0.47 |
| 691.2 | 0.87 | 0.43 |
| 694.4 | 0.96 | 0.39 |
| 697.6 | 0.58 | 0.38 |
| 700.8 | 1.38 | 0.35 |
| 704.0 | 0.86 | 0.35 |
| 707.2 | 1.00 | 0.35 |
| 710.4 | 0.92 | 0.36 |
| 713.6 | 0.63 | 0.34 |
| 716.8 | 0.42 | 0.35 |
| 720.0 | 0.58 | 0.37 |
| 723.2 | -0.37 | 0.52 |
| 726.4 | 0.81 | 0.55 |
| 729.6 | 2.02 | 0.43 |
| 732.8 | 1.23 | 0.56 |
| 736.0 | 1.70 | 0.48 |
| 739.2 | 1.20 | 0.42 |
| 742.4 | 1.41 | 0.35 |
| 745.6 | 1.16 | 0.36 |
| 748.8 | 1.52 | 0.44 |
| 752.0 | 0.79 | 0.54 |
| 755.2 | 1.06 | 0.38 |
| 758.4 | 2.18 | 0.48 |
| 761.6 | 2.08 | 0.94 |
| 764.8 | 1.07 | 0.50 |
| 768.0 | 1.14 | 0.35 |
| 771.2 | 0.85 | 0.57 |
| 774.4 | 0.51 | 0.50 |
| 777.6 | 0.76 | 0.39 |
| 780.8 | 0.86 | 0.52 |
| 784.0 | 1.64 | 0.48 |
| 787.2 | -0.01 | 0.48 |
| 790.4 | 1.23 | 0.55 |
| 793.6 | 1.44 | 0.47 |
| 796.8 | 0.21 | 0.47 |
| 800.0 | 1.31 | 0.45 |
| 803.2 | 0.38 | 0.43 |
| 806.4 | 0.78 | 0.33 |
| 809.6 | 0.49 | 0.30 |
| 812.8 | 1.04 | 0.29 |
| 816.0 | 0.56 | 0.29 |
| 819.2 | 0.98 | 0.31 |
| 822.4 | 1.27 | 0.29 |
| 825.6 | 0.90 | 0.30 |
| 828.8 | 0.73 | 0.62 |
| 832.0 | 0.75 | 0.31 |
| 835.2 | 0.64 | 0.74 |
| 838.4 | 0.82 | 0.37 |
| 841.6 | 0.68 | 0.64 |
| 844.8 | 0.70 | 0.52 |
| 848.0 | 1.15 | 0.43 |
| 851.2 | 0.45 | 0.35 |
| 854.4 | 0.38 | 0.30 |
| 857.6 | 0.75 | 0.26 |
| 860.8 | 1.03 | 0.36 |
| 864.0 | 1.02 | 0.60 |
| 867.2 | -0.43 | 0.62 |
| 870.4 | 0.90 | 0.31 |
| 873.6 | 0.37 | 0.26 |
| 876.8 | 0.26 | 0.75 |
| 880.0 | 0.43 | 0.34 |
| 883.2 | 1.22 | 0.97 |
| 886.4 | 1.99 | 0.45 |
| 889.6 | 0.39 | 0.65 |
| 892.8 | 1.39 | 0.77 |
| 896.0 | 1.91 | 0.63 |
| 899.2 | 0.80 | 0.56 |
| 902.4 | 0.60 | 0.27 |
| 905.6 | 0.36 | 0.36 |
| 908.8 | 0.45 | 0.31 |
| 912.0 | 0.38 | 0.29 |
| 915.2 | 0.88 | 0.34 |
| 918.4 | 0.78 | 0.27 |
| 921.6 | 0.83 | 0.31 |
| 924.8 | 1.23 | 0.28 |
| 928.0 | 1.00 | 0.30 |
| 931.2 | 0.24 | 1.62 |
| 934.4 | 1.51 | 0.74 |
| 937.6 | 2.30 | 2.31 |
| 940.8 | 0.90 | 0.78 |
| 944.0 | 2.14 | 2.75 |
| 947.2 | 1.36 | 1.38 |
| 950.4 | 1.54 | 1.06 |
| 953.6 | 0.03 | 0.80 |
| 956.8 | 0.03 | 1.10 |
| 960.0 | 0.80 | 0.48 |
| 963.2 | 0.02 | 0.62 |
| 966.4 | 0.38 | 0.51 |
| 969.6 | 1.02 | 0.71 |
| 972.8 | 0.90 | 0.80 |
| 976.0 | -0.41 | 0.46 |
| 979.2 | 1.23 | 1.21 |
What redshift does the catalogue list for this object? 1.374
